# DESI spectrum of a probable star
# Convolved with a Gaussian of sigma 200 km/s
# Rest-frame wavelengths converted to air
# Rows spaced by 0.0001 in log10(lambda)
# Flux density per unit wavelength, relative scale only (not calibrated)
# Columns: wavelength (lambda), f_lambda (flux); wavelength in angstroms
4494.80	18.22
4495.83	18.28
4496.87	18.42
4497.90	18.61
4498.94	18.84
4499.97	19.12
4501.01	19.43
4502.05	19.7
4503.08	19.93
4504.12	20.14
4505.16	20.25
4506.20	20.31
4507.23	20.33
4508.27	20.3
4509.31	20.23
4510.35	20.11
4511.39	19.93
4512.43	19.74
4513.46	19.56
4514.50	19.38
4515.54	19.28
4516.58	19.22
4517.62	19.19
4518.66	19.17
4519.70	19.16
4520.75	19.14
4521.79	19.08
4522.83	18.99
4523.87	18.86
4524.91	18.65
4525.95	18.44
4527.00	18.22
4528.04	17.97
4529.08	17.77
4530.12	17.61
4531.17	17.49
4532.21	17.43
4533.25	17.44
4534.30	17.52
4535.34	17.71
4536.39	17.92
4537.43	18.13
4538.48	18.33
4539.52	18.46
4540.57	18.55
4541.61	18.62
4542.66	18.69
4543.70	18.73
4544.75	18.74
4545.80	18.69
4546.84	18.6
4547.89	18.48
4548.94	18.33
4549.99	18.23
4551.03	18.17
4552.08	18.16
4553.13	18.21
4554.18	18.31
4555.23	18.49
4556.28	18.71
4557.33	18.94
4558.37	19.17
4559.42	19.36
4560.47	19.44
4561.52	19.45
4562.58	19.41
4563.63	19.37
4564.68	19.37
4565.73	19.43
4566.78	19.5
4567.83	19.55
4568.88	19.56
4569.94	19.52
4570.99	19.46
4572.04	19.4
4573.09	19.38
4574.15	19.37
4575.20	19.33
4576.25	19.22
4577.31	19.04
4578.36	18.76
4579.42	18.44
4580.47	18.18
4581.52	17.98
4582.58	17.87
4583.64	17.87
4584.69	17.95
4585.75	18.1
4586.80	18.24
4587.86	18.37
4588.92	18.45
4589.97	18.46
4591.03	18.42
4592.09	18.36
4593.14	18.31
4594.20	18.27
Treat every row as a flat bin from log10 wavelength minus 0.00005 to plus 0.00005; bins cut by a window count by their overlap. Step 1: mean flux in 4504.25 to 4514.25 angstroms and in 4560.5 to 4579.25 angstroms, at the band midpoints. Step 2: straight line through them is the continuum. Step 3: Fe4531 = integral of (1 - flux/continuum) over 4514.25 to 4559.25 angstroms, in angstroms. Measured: 2.9 angstroms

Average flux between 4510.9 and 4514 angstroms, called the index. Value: 19.8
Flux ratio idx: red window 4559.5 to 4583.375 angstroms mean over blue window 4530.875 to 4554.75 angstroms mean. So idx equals 1.05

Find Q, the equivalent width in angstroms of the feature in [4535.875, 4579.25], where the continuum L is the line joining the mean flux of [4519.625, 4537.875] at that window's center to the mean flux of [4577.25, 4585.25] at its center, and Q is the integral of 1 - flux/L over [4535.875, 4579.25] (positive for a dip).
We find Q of -1.7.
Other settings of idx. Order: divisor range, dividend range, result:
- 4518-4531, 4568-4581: 1.03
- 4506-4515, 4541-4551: 0.93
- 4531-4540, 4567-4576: 1.09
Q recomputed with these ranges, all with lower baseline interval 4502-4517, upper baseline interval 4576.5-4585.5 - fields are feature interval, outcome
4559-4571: -0.5 angstroms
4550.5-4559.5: 0.1 angstroms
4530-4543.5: 0.9 angstroms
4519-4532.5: 0.8 angstroms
